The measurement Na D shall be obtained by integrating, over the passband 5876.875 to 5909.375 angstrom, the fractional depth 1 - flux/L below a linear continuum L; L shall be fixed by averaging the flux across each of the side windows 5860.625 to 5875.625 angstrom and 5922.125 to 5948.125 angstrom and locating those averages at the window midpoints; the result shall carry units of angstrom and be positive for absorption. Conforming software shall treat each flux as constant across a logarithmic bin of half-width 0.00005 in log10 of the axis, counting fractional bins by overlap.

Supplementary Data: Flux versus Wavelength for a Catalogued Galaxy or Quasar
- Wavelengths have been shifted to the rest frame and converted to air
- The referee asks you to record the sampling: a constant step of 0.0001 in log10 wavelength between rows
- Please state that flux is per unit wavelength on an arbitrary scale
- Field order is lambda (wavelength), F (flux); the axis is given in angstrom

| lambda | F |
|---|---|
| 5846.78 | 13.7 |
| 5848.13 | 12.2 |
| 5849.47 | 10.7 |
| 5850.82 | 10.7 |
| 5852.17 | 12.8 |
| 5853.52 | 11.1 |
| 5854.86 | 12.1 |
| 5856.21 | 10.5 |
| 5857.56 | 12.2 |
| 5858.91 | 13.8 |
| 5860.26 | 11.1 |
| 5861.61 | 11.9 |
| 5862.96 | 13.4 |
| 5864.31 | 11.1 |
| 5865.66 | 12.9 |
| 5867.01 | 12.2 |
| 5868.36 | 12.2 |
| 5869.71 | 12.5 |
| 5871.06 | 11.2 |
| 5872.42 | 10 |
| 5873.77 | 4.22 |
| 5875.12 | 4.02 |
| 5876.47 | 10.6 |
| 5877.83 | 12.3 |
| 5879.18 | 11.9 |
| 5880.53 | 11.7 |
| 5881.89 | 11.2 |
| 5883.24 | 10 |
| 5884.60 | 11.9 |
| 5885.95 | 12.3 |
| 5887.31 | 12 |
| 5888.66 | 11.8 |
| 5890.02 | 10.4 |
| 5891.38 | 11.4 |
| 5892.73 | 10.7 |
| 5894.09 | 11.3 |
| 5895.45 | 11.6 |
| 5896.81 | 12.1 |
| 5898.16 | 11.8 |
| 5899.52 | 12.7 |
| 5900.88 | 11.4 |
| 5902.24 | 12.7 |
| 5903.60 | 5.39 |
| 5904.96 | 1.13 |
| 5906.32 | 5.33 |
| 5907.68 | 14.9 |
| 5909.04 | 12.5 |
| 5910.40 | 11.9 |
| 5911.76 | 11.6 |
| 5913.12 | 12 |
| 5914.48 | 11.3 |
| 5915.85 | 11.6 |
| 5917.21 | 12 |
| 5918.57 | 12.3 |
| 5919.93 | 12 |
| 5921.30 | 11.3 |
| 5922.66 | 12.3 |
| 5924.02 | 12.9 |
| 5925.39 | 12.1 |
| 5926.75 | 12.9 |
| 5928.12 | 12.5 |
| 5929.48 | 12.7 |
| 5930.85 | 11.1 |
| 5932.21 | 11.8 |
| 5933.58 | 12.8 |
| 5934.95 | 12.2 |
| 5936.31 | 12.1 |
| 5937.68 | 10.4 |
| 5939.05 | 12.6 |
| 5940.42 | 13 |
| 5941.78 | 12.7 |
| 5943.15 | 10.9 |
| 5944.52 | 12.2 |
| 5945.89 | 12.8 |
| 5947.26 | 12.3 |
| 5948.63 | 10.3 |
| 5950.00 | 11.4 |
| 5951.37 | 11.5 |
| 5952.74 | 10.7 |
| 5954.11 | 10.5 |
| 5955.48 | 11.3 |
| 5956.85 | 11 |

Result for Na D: 1.0 angstrom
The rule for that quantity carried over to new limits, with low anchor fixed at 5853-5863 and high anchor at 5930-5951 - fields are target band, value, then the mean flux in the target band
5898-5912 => 2.2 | 10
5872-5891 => 2.5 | 10.3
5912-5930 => -0.3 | 12.1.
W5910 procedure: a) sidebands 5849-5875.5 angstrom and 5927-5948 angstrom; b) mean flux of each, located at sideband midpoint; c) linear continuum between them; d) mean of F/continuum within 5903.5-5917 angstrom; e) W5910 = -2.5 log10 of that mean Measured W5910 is 0.17 mag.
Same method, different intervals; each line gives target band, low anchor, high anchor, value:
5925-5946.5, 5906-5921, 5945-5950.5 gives -0.04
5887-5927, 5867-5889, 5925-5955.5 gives 0.01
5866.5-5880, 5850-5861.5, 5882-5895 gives 0.14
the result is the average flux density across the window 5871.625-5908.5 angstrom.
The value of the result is 10.3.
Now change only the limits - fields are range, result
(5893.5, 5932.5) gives 11.3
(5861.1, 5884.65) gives 10.8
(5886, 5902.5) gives 11.7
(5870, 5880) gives 9.35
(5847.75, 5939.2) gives 11.3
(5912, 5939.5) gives 12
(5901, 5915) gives 9.92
